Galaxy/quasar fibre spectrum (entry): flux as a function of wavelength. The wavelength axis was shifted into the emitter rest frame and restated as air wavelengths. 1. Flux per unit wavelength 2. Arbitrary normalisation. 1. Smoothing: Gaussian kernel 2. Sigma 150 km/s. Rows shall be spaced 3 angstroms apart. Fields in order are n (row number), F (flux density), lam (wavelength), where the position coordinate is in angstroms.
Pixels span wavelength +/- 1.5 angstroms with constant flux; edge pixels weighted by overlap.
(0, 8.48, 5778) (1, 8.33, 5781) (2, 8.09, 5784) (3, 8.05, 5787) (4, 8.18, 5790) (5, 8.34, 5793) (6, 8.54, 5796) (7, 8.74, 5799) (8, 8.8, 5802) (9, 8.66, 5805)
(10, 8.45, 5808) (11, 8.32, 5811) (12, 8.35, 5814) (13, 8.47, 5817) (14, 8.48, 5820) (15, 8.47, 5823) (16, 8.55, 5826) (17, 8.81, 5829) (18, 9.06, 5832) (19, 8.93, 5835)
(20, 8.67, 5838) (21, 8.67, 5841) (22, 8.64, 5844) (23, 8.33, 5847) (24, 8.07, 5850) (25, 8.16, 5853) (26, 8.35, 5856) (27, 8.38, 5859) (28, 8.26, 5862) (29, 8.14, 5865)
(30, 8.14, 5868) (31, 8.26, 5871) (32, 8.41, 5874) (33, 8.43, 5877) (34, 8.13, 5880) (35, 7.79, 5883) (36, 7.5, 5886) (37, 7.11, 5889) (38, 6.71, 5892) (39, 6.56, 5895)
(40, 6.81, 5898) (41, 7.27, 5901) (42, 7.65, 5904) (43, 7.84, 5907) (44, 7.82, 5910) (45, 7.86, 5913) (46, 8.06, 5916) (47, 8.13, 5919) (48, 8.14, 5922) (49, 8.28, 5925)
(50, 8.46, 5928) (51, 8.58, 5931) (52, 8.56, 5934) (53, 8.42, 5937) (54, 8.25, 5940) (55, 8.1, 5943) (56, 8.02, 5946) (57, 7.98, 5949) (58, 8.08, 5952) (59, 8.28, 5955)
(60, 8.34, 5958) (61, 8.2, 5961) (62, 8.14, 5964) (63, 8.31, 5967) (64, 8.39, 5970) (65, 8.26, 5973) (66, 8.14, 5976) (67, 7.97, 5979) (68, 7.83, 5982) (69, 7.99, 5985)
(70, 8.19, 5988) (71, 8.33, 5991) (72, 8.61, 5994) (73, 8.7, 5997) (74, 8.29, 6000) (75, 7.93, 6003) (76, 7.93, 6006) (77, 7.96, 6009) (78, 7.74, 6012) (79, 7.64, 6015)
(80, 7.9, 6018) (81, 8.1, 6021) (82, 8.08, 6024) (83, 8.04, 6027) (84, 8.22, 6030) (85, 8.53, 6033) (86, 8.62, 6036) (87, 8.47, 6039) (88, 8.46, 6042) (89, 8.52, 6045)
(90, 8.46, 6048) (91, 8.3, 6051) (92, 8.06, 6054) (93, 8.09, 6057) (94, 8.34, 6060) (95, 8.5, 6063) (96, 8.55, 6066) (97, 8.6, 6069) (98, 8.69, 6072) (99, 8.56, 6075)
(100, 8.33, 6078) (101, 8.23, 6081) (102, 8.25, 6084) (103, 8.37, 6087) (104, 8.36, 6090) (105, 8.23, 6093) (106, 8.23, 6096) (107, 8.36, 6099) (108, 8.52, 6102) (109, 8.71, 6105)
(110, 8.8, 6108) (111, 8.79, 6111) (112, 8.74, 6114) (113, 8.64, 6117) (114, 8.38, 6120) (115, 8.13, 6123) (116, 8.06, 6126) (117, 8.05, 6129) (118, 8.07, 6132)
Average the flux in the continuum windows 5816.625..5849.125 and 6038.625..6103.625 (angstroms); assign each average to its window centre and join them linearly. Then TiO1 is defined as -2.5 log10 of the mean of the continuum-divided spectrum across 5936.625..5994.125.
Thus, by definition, 0.042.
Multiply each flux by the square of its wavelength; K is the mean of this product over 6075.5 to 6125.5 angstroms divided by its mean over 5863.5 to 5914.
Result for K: 1.18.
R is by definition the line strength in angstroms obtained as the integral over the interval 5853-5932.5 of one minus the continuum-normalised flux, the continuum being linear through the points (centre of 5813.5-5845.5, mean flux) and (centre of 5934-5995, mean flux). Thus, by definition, 5.2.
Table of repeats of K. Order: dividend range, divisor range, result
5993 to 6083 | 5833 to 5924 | 1.09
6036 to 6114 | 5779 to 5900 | 1.11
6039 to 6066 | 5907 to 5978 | 1.06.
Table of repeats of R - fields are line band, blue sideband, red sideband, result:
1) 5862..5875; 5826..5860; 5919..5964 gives 0.4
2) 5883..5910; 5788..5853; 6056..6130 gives 4.0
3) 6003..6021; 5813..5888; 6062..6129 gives 1.2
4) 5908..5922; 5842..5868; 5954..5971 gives 0.5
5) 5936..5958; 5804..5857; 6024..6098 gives 0.7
